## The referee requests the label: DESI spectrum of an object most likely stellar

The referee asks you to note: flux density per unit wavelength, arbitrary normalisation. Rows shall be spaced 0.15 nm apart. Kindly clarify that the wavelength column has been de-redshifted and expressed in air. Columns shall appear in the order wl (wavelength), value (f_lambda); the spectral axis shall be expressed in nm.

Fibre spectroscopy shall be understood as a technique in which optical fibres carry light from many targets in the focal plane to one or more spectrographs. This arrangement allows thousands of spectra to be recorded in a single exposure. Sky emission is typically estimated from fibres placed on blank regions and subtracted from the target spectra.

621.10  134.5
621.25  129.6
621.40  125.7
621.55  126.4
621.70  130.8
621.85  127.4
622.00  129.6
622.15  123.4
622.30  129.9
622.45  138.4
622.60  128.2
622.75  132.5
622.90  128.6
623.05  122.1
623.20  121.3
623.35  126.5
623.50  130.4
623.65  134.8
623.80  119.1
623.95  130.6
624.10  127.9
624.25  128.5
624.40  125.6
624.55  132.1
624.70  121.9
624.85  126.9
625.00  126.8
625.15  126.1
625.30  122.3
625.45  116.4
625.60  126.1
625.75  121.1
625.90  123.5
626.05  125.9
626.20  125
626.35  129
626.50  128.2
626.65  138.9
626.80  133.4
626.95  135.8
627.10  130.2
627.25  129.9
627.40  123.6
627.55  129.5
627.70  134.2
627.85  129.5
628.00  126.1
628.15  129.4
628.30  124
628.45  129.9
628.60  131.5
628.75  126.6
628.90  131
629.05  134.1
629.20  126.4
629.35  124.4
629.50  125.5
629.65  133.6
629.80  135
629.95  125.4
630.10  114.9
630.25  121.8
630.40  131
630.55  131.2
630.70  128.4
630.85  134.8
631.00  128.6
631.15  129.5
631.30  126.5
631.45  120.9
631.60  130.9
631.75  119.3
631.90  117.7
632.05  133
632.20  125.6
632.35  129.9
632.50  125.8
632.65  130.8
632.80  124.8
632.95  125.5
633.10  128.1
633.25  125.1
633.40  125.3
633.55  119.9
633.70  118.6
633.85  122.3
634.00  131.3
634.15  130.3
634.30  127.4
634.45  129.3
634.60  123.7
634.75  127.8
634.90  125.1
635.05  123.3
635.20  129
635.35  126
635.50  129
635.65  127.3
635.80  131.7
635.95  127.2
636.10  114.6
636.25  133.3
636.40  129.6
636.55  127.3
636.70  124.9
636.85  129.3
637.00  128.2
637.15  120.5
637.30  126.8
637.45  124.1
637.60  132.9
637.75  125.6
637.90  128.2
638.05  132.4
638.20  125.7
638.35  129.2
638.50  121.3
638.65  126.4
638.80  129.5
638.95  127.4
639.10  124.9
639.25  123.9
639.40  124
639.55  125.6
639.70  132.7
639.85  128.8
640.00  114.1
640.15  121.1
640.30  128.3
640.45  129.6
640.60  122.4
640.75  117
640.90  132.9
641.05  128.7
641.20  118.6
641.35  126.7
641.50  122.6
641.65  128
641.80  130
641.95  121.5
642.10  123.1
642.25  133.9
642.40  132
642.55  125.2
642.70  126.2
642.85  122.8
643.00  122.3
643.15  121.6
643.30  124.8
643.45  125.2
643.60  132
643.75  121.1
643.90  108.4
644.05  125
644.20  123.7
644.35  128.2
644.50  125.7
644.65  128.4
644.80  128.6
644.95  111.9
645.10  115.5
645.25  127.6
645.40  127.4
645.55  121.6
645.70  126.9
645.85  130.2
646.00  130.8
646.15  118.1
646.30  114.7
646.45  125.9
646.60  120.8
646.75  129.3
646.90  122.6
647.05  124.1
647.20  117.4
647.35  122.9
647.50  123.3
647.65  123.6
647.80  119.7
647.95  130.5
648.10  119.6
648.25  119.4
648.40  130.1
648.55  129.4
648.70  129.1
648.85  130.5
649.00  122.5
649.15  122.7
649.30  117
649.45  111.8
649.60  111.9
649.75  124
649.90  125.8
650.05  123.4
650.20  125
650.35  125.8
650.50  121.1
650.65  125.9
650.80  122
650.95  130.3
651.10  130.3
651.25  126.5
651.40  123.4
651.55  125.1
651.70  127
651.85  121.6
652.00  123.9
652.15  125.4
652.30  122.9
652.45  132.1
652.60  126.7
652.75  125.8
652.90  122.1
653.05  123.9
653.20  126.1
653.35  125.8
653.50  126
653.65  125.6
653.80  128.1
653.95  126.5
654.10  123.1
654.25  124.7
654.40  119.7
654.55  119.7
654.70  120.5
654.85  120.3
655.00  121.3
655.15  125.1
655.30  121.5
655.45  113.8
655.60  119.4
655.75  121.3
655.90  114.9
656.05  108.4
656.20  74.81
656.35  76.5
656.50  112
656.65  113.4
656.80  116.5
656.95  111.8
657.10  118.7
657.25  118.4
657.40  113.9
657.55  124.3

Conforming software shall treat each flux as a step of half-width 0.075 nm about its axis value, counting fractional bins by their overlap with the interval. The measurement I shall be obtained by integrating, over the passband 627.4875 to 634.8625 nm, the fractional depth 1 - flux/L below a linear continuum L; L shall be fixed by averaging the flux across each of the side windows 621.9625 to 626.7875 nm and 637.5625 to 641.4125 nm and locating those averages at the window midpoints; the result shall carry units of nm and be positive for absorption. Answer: -0.04 nm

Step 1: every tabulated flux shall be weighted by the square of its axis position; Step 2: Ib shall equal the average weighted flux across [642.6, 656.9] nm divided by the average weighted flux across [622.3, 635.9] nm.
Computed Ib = 1.0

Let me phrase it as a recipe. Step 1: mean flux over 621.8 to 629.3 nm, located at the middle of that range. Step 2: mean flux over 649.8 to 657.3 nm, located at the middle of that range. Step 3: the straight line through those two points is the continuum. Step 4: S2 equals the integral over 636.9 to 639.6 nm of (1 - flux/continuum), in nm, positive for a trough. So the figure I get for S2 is -0.04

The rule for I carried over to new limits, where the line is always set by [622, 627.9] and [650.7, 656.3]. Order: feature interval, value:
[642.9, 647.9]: 0.01 nm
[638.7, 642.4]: -0.04 nm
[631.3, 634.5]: 0.01 nm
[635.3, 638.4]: -0.05 nm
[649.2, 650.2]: 0.03 nm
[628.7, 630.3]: 0.00 nm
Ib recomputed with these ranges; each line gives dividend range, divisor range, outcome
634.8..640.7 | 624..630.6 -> 1.02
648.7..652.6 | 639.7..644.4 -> 1.02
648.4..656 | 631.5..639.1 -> 1.03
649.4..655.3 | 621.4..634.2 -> 1.05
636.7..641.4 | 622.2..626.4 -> 1.04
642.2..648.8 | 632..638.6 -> 1.01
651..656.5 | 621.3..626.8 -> 1.04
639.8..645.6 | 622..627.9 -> 1.03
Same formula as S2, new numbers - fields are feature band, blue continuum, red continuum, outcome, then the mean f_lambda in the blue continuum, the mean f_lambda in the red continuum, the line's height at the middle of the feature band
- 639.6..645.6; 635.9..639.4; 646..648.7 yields 0.016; 127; 123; 125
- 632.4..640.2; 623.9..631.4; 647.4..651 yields -0.011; 128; 123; 126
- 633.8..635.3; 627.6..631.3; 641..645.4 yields 0.001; 129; 124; 127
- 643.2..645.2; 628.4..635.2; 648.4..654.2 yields 0.040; 127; 125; 126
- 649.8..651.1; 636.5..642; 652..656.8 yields -0.047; 126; 119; 121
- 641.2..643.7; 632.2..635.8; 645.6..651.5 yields -0.019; 126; 124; 125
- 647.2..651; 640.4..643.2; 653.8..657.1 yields -0.110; 126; 115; 120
